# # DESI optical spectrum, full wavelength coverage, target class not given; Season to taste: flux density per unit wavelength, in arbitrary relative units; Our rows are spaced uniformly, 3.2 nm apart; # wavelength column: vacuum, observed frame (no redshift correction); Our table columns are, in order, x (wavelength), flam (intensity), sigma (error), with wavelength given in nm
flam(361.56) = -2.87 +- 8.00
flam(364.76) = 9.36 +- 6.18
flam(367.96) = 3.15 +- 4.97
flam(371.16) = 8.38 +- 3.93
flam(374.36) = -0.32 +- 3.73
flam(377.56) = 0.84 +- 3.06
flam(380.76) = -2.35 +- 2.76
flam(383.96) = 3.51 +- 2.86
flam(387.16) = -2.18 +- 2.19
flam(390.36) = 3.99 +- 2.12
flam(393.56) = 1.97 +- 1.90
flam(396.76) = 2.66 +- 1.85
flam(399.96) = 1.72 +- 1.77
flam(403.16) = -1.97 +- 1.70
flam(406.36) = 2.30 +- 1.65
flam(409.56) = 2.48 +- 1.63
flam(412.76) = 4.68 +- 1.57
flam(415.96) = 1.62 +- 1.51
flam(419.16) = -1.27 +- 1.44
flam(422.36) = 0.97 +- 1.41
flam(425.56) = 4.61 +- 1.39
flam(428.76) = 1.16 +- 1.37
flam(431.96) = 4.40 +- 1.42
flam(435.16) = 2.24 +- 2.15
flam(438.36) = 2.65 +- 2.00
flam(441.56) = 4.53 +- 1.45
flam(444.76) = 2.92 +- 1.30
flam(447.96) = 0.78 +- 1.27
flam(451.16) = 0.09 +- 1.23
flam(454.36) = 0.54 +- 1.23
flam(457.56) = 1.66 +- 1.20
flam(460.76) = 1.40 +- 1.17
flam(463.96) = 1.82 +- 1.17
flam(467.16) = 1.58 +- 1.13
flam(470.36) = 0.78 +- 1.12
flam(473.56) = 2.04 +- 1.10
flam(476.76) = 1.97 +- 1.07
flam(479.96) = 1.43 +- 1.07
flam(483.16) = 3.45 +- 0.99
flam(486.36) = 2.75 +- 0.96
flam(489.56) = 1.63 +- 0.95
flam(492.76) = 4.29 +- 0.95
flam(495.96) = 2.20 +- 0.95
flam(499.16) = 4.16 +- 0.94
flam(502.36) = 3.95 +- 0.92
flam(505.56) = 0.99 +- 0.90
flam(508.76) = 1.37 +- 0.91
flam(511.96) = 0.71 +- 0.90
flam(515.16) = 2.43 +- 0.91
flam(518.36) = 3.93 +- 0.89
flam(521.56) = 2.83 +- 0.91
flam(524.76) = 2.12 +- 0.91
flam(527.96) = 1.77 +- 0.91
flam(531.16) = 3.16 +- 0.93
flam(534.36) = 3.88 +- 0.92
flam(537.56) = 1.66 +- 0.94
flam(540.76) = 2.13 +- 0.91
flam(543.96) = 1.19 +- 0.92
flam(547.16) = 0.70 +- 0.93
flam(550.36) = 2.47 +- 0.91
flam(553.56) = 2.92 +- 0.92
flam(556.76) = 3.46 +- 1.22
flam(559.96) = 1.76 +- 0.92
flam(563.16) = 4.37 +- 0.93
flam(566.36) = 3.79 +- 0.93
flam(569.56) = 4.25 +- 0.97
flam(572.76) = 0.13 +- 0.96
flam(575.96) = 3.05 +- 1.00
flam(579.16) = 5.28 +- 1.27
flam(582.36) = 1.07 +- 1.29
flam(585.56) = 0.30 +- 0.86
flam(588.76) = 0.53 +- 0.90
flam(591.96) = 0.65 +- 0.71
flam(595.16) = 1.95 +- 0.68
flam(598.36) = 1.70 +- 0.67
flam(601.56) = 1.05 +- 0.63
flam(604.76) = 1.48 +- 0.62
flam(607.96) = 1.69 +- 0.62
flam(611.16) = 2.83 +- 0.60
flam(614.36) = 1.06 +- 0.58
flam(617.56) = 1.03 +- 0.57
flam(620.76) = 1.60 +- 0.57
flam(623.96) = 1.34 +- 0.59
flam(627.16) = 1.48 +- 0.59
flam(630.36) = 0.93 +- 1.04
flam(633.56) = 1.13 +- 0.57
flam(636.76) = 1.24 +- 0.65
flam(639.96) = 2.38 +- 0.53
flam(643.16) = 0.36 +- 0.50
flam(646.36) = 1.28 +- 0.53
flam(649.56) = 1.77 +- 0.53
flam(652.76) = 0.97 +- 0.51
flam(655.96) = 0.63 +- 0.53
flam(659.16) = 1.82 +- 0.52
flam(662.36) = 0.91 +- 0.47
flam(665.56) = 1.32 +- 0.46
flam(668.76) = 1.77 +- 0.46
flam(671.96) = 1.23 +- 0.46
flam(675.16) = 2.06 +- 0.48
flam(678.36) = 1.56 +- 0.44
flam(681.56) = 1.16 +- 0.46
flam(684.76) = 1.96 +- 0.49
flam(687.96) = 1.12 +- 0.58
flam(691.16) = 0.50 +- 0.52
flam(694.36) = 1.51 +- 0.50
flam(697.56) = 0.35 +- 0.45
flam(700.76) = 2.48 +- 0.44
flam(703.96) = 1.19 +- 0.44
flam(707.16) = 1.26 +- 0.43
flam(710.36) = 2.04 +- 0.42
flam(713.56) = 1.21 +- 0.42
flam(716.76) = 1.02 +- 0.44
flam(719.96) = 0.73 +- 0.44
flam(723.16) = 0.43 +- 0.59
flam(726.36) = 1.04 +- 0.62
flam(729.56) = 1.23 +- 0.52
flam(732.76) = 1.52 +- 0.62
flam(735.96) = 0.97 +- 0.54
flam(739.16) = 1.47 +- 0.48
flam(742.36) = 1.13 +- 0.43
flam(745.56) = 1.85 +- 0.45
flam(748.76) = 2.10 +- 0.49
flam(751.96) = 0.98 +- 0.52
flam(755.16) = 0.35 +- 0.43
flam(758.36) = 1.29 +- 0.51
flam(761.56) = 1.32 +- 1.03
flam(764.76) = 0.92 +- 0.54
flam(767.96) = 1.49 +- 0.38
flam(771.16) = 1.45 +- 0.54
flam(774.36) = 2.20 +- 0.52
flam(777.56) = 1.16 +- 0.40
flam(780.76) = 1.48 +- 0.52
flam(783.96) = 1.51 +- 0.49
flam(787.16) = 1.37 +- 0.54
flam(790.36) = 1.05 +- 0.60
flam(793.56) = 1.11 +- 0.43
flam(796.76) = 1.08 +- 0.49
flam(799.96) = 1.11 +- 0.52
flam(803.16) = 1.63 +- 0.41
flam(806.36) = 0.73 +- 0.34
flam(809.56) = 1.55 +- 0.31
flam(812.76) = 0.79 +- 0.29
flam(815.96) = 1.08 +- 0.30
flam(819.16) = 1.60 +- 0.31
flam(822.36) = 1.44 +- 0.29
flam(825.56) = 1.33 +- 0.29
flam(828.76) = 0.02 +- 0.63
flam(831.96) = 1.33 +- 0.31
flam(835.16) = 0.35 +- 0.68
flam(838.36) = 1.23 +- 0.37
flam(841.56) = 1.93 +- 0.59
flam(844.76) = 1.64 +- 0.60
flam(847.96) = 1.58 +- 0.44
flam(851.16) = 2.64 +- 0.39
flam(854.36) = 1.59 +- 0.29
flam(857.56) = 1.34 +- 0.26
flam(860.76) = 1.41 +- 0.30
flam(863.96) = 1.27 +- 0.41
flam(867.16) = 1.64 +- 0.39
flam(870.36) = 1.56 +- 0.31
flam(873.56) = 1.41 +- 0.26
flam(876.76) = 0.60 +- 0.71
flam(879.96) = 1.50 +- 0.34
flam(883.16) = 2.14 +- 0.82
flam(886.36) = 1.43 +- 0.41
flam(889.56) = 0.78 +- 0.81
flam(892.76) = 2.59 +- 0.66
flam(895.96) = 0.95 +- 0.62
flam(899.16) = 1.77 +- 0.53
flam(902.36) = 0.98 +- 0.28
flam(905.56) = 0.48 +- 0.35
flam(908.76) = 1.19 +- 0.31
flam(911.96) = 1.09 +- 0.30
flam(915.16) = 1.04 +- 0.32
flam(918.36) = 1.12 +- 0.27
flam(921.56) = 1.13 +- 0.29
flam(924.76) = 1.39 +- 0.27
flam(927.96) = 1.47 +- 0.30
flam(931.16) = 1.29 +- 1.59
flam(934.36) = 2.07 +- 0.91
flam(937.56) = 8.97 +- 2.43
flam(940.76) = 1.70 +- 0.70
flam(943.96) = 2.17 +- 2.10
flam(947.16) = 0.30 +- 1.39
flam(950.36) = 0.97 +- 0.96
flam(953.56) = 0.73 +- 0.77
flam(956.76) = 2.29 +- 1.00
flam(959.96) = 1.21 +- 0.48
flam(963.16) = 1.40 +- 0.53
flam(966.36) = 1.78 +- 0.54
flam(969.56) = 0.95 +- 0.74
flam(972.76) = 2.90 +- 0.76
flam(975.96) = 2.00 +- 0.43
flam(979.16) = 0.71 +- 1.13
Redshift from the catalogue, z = 1.51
